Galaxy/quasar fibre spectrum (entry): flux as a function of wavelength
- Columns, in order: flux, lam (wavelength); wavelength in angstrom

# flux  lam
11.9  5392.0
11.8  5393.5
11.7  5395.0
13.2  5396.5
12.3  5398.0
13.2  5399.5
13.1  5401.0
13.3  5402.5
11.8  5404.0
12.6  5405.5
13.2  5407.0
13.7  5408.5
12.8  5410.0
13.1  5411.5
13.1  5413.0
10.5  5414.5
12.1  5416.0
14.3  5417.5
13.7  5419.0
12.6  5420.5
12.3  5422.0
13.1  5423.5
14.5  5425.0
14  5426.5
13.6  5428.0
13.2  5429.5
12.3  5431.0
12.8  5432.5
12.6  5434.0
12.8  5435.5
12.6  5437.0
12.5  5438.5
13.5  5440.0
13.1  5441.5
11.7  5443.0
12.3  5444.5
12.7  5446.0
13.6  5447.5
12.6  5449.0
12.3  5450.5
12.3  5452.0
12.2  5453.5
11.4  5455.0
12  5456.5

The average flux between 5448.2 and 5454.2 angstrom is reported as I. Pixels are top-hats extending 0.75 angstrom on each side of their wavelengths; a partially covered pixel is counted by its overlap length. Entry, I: 12.4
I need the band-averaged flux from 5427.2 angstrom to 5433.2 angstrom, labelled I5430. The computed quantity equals 13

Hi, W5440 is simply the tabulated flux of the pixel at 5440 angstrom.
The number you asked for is 13.5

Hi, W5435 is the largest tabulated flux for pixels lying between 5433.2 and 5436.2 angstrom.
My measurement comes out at 12.8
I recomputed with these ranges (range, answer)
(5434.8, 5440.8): 12.9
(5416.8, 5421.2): 13.5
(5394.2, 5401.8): 12.7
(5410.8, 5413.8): 13.1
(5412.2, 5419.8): 12.7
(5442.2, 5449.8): 12.6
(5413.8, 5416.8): 11.4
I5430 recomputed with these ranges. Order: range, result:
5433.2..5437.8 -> 12.7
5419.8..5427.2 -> 13.3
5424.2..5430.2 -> 13.8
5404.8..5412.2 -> 13.1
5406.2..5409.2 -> 13.4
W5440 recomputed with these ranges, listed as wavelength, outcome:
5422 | 12.3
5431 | 12.3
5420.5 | 12.6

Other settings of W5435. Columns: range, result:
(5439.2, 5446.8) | 13.5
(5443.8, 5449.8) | 13.6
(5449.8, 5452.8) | 12.3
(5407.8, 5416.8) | 13.7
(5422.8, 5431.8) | 14.5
